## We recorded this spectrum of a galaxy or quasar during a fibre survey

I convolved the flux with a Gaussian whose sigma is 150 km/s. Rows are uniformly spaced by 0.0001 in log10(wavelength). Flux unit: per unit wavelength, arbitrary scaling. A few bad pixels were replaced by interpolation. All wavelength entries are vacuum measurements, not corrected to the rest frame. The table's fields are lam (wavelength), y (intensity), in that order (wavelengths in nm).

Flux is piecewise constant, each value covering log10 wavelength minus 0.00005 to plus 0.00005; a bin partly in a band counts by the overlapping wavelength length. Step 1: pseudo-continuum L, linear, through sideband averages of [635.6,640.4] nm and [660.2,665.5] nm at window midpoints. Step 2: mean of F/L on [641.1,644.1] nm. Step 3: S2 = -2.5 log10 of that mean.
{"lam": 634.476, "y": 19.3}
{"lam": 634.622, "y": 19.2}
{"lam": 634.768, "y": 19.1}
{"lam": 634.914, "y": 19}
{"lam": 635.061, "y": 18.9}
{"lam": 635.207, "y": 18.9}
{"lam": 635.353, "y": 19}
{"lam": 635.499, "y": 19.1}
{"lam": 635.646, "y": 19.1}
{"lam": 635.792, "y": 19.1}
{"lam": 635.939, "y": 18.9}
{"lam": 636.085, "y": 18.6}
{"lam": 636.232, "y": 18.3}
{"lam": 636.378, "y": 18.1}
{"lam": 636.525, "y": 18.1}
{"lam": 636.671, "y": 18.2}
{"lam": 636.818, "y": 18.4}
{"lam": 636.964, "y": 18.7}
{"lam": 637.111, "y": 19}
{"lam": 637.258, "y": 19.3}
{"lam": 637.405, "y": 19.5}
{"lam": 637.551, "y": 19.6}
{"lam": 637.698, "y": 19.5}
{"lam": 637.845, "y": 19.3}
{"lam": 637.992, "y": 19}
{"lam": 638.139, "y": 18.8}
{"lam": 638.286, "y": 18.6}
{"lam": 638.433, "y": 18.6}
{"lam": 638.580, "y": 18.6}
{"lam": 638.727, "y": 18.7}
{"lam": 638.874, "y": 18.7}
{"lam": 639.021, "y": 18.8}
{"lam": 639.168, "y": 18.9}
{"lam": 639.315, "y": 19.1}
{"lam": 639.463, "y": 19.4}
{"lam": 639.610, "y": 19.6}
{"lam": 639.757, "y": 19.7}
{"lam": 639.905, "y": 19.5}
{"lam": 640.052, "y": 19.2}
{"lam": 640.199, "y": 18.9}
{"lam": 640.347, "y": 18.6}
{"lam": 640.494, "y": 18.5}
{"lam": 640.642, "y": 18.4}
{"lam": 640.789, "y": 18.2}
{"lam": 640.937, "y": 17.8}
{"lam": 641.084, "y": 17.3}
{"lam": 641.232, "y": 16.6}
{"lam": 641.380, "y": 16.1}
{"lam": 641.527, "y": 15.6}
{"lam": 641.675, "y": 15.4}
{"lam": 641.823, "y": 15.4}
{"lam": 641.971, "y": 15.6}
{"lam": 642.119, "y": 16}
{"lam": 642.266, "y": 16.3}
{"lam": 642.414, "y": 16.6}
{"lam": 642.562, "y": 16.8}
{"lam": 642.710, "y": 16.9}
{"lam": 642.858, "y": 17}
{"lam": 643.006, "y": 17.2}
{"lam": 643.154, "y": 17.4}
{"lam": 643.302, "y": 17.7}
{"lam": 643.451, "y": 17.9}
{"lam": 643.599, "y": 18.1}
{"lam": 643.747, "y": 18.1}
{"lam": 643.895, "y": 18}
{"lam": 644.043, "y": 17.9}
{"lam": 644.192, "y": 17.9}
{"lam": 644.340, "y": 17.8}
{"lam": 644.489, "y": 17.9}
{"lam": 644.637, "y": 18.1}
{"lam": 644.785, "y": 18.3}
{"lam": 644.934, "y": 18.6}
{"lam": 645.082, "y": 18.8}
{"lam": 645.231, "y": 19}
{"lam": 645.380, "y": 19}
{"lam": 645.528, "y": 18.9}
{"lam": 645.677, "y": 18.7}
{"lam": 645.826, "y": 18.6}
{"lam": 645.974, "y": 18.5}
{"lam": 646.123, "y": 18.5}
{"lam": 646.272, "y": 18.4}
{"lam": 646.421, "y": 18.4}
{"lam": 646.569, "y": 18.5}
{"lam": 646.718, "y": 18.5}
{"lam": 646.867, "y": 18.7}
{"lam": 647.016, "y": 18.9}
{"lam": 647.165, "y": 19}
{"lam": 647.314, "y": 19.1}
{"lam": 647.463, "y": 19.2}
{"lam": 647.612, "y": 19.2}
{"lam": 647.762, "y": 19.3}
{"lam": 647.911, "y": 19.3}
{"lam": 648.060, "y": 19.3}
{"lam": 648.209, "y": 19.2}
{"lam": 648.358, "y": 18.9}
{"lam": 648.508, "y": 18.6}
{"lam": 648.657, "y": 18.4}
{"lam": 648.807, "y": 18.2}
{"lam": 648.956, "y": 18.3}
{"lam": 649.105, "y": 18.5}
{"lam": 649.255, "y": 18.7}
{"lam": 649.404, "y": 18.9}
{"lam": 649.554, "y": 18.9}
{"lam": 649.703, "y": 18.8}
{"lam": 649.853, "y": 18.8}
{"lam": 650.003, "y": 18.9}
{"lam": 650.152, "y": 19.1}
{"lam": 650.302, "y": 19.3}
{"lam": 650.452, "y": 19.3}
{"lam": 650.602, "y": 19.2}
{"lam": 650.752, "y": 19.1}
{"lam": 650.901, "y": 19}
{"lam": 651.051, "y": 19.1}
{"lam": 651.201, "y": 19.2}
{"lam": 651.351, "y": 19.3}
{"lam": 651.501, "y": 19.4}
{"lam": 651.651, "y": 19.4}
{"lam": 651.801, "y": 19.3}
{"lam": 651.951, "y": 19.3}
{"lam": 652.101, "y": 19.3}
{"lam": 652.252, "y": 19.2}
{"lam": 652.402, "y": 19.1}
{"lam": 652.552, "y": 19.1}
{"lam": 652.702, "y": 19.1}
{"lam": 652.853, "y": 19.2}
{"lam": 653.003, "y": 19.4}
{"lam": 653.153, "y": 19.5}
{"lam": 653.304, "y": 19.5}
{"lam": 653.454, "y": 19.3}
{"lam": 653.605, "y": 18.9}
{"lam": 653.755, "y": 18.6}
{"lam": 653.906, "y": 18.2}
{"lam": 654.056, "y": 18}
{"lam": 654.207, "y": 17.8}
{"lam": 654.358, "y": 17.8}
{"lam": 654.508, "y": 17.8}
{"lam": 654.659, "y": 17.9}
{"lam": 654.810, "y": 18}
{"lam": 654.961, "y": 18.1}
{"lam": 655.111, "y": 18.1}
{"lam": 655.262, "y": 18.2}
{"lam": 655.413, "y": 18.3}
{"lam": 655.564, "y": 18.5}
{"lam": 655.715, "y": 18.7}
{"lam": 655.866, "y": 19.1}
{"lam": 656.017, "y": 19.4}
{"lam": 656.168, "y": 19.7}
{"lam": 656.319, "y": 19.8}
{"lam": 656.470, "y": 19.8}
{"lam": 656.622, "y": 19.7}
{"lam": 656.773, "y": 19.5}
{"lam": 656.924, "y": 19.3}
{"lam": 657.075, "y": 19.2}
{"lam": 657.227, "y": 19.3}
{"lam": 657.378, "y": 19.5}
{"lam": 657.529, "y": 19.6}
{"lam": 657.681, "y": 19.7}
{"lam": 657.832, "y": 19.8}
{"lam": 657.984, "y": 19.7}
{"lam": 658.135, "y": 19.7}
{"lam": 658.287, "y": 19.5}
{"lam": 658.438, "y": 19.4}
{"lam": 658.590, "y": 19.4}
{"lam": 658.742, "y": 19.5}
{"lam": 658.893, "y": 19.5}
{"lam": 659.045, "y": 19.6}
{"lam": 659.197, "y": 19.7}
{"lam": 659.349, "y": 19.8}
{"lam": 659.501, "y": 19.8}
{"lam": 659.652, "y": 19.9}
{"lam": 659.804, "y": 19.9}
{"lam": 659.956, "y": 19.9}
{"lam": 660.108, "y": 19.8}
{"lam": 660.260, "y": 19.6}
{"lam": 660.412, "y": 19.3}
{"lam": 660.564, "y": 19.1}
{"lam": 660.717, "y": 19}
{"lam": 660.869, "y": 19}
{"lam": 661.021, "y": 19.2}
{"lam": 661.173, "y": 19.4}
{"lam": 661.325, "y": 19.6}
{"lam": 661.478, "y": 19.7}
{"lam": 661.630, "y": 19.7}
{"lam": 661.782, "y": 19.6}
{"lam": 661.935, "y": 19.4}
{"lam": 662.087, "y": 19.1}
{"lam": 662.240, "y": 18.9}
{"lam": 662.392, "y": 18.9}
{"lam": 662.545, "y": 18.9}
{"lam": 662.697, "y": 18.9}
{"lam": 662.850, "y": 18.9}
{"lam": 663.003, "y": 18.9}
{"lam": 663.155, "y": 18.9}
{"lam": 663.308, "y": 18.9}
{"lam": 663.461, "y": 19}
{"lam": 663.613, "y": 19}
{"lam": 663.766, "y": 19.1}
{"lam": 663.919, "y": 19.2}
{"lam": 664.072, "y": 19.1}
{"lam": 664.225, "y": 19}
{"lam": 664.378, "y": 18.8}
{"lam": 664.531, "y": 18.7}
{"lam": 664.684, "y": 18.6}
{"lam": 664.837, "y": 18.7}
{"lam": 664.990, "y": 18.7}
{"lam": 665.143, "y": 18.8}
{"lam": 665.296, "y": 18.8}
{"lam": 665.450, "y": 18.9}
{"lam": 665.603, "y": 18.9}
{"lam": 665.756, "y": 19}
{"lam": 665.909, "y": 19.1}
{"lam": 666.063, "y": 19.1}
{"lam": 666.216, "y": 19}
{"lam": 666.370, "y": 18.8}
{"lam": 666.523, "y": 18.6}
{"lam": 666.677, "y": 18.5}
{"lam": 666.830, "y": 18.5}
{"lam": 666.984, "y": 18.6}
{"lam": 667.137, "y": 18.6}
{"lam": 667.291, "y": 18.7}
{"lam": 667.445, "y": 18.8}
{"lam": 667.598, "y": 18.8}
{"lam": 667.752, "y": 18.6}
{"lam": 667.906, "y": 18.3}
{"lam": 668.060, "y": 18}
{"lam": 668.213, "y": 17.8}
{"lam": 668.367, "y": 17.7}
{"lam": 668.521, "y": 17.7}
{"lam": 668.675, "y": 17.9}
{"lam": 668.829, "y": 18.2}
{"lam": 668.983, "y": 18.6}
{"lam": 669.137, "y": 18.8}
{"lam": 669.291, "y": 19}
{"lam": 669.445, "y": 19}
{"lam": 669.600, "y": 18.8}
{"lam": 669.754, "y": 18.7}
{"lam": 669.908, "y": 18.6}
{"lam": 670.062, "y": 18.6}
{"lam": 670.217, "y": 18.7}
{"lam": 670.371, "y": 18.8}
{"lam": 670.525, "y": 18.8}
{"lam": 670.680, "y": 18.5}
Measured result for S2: 0.128 mag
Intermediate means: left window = 18.9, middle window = 16.8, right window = 19.1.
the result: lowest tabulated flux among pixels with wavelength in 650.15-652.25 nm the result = 19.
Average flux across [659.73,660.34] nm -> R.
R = 19.8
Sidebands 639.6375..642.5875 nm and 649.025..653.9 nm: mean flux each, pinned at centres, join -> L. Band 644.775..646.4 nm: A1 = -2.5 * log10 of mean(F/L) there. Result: -0.03 mag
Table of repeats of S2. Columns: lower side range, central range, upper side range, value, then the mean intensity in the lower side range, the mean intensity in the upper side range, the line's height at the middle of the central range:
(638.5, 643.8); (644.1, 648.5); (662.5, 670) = -0.045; 17.7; 18.7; 17.9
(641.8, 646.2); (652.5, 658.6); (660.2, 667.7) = -0.031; 17.7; 19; 18.5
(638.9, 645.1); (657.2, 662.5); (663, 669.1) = -0.061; 17.8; 18.7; 18.4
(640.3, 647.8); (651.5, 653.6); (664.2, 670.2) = -0.066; 17.9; 18.6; 18.1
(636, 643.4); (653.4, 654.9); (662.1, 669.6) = 0.013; 18.1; 18.7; 18.4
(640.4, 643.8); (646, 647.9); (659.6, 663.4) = -0.074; 17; 19.3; 17.6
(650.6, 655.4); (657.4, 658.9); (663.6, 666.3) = -0.041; 18.8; 18.9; 18.9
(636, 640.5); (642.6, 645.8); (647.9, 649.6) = 0.045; 18.9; 18.7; 18.8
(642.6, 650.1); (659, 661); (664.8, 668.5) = -0.056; 18.5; 18.6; 18.6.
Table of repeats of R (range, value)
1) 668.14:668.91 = 17.9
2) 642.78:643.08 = 17.1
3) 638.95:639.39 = 18.9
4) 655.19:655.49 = 18.2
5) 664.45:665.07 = 18.7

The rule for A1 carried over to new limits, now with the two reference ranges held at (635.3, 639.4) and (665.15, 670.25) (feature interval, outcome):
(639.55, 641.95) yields 0.06 mag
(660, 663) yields -0.03 mag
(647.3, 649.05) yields -0.01 mag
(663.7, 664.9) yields -0.02 mag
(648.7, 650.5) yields 0.00 mag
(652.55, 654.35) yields -0.01 mag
